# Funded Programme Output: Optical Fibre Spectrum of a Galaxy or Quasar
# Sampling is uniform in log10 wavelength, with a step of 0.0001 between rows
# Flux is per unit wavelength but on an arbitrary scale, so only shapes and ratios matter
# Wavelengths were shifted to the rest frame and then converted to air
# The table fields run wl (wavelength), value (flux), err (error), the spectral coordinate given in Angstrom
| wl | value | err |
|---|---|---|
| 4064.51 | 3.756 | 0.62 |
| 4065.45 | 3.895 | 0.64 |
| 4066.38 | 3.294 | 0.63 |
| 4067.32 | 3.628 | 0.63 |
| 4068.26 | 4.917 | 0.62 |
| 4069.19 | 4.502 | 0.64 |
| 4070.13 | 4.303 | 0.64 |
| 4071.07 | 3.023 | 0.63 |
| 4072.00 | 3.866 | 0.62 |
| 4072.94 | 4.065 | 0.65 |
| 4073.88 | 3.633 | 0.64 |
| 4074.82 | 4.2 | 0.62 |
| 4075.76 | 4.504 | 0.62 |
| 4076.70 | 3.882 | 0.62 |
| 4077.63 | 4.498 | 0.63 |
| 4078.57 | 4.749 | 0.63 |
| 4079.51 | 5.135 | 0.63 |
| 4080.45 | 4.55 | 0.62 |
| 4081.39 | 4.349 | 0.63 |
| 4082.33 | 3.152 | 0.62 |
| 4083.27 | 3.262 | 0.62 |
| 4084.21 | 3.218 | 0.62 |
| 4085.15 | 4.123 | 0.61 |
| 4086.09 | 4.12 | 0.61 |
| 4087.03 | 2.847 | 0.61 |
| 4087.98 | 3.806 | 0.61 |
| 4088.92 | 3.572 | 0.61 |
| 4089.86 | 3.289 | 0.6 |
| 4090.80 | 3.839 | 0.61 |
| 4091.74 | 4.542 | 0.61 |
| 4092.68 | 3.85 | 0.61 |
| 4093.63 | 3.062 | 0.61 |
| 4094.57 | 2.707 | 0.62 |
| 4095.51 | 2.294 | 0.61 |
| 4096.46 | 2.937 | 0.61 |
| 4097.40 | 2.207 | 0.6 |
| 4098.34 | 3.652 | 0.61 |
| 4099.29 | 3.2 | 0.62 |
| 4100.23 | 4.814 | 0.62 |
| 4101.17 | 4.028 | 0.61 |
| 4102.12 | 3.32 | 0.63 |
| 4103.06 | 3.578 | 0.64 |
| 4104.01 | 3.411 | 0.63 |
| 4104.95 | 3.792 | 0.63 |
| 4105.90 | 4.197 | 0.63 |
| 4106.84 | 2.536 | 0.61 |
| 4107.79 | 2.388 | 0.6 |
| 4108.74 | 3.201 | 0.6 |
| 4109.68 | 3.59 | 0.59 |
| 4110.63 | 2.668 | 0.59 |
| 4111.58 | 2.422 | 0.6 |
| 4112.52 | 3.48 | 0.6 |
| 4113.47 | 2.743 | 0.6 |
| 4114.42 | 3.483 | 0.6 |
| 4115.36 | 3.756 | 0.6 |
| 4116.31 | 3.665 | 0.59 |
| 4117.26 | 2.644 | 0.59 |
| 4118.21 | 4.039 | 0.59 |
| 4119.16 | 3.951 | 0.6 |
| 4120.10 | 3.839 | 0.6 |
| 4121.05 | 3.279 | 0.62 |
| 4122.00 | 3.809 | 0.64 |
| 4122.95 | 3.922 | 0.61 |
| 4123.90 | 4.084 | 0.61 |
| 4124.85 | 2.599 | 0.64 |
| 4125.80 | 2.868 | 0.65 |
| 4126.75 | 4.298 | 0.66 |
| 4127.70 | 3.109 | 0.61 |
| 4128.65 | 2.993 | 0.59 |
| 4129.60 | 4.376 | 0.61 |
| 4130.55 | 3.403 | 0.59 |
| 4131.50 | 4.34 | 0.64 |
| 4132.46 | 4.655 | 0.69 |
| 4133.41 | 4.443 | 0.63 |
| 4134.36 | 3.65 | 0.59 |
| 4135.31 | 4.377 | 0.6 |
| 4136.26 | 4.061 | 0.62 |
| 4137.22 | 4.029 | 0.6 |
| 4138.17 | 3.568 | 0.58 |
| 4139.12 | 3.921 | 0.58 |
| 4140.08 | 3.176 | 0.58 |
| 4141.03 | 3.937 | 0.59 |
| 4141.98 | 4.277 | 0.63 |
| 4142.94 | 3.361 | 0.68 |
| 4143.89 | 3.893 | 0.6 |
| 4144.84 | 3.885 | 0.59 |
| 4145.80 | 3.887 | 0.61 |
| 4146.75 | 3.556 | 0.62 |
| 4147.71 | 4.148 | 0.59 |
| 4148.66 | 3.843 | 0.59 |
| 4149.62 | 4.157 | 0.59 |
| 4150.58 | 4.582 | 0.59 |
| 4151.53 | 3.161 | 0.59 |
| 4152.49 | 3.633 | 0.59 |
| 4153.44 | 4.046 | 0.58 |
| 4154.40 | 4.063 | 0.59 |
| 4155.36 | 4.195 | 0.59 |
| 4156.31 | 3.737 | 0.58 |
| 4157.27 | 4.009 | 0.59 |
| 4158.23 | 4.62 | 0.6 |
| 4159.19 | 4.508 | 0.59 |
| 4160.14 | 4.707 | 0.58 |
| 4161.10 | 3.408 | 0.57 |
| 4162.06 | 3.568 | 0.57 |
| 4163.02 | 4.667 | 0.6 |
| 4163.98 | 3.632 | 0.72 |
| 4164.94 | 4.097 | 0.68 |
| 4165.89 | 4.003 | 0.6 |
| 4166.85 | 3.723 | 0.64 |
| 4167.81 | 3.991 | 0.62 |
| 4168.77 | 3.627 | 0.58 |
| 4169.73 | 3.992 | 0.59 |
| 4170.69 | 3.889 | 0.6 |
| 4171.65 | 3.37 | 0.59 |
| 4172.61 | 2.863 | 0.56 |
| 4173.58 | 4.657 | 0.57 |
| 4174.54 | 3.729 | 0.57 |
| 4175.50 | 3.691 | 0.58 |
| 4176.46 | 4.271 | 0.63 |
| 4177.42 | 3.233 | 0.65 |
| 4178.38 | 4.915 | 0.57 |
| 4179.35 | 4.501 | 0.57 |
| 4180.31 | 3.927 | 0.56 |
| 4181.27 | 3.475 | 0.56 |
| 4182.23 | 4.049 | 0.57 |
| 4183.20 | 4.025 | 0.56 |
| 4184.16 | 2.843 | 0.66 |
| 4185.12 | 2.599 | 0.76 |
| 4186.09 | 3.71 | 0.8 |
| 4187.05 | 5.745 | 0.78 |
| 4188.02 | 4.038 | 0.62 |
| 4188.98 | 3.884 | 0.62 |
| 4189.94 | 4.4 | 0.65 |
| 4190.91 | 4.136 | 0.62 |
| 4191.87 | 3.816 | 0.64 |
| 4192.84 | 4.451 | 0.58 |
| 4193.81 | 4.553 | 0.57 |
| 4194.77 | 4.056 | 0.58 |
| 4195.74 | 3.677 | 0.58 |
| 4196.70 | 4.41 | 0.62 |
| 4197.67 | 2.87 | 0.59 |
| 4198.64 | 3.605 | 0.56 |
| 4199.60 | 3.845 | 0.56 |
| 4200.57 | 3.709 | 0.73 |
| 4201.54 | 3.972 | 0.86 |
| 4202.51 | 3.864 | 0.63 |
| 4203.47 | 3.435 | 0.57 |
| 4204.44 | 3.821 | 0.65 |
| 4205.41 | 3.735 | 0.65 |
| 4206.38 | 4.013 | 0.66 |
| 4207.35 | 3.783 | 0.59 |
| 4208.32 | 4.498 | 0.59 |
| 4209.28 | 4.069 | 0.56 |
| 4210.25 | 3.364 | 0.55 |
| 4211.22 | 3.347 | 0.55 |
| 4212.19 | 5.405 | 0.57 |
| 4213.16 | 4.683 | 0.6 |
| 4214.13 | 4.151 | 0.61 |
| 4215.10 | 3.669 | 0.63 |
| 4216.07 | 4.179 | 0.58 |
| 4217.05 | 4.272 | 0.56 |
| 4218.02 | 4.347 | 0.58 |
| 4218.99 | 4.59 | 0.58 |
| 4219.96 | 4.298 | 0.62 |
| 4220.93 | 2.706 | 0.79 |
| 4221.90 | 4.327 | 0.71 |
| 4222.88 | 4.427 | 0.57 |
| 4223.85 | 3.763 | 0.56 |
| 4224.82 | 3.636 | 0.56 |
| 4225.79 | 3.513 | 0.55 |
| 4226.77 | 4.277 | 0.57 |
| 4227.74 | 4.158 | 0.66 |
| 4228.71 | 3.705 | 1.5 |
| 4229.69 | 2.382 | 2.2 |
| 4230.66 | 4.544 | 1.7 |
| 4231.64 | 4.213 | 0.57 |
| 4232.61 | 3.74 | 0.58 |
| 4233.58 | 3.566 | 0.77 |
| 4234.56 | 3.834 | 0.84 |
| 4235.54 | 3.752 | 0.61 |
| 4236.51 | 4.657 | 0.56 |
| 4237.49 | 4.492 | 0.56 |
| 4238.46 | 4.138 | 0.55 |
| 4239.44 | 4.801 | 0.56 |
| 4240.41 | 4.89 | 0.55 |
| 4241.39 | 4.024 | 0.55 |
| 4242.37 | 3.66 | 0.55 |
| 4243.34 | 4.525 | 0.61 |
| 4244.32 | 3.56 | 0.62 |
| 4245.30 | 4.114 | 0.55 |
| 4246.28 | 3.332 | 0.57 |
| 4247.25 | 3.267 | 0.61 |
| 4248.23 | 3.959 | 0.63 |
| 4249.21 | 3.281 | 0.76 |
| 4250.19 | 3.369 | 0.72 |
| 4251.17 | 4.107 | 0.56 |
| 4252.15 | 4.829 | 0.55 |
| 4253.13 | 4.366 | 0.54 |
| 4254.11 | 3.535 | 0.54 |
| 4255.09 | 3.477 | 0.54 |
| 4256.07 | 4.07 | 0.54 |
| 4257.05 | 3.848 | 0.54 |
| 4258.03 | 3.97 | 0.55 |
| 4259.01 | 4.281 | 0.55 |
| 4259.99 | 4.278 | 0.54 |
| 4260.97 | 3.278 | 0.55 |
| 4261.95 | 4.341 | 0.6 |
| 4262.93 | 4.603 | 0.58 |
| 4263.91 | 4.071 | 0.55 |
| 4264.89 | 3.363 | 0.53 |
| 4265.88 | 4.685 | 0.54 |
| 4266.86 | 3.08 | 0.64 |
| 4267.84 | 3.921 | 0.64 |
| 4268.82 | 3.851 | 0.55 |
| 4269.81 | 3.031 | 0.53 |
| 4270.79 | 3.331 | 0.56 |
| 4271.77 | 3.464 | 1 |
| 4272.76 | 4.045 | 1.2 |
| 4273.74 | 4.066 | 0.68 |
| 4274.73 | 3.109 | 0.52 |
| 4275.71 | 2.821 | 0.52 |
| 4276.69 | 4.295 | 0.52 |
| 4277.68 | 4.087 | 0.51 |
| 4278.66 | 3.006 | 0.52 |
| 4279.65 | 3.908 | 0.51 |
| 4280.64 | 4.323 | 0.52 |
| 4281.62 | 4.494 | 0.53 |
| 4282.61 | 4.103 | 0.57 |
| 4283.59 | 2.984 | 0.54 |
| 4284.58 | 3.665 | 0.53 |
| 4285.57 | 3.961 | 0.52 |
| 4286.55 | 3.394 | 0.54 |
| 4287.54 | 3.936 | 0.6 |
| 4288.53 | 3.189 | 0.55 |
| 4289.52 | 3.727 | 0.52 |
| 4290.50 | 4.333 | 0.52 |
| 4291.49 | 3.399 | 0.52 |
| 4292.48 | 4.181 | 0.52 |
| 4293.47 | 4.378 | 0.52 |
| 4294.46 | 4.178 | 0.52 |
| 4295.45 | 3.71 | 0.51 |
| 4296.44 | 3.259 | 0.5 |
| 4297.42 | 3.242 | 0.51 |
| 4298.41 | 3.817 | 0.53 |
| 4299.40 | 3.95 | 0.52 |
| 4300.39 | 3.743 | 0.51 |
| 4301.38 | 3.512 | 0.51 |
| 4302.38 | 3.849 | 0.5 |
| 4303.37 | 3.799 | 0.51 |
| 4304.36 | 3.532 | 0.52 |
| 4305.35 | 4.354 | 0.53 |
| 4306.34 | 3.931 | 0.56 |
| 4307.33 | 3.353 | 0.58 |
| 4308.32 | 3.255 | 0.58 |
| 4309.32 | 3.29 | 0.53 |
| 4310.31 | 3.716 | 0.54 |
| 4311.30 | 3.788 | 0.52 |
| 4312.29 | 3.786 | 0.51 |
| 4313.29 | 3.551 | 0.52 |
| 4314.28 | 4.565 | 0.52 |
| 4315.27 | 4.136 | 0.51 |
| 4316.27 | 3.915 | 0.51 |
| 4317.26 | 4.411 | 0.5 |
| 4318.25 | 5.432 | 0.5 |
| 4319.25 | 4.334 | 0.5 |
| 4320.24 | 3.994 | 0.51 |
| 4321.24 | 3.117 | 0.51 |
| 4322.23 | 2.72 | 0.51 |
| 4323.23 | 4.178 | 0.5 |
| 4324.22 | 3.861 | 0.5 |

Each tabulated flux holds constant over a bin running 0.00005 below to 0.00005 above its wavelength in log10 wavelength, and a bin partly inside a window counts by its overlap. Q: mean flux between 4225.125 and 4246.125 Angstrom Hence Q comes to 4.01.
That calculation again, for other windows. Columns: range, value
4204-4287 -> 3.92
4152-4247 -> 3.97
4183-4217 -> 3.96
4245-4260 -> 3.86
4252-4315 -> 3.8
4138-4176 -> 3.9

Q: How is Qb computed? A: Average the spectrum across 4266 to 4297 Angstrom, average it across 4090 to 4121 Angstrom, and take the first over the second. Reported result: 1.11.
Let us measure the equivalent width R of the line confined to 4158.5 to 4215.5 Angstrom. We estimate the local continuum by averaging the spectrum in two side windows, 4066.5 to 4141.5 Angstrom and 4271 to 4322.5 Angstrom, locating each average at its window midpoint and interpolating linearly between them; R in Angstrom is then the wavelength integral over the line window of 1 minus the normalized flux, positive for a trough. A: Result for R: -3.4 Angstrom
